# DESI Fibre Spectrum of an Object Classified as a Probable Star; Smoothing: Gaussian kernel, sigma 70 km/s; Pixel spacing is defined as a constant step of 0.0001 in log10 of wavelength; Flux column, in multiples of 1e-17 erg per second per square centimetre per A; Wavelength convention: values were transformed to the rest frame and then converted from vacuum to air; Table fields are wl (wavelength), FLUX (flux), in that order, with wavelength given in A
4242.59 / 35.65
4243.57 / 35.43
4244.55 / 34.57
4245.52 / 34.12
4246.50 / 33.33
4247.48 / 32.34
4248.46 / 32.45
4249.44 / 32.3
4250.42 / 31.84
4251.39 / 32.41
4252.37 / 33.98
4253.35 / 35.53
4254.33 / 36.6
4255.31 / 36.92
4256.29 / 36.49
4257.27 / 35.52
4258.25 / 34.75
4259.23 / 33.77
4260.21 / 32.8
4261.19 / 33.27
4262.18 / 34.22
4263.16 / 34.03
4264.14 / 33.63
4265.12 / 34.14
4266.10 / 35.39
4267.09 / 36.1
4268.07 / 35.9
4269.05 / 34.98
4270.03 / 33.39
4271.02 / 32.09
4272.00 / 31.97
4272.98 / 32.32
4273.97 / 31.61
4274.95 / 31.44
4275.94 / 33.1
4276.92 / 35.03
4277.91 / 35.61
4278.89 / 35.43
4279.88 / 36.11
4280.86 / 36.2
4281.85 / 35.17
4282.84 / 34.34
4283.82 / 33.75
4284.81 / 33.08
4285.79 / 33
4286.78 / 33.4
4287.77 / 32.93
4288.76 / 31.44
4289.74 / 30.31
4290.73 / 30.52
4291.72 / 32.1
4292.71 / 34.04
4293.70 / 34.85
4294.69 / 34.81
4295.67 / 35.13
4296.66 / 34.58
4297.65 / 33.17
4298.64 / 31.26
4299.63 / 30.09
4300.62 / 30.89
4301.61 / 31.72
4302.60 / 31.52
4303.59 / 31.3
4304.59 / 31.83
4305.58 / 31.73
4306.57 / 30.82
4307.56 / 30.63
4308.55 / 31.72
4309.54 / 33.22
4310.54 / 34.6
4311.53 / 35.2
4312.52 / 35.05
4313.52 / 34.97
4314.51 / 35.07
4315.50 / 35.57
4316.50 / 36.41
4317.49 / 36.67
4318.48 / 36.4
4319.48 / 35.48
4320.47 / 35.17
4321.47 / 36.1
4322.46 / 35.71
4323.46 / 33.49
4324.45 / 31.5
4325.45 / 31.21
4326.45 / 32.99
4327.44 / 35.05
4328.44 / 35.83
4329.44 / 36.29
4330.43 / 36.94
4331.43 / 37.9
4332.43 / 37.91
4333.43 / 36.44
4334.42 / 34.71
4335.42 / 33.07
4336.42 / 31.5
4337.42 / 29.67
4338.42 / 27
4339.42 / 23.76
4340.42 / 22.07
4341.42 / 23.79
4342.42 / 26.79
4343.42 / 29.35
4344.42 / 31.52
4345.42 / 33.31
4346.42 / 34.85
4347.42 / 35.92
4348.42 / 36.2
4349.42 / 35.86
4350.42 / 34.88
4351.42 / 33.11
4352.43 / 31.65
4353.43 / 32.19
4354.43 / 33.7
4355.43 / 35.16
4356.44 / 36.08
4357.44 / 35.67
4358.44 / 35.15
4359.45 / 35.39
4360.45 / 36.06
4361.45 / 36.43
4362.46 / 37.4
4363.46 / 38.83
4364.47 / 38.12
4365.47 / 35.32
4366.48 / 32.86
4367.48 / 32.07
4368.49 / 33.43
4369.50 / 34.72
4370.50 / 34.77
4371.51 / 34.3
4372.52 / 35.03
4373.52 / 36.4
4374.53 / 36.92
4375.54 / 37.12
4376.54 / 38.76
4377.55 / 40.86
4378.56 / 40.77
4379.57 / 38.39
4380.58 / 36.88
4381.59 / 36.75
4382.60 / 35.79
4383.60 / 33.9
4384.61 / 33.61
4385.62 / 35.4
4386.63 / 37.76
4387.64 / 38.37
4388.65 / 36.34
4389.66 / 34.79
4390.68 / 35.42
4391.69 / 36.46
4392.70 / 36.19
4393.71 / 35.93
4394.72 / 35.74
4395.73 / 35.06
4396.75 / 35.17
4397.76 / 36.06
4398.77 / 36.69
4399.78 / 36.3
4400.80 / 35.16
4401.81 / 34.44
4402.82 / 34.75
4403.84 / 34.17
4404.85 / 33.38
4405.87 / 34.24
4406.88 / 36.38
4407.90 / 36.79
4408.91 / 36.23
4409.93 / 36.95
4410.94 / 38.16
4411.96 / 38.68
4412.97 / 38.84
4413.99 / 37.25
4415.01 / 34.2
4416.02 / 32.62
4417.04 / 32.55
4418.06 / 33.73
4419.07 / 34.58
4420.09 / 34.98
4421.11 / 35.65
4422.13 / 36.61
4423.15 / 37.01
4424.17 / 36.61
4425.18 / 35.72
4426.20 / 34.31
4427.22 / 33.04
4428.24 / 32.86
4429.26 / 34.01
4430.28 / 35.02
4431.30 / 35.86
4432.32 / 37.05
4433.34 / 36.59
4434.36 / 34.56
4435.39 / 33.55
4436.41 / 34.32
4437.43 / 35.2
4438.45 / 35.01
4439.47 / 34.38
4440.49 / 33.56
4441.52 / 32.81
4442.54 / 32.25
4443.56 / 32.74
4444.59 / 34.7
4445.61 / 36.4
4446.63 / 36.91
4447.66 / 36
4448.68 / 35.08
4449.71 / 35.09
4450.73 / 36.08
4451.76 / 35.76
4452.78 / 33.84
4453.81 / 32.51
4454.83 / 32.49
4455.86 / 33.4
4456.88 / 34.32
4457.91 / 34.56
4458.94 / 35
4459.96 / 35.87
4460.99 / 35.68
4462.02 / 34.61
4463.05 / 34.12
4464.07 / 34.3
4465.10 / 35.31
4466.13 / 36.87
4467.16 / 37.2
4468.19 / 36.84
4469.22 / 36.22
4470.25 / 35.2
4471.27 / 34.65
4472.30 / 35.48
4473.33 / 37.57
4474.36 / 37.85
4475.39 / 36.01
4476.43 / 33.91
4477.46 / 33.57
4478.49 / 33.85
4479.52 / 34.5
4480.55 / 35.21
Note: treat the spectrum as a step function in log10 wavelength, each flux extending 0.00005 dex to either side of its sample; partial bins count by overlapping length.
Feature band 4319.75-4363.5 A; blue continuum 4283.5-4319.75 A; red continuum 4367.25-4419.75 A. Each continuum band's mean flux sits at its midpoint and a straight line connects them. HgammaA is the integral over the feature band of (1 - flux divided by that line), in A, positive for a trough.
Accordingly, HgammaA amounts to 1.2 A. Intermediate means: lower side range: 33.2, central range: 33.4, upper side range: 35.9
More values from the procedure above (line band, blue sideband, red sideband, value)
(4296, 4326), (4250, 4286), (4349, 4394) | 1.2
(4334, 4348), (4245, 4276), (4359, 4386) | 2.2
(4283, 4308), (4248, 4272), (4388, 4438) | 1.5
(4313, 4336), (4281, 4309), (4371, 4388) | -0.8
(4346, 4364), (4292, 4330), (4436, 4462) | -0.7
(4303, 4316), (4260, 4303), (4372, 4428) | 0.3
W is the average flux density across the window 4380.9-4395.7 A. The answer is 35.9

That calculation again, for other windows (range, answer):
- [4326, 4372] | 33.6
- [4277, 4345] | 33.1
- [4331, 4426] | 34.9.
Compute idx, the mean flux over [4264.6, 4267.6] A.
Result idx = 35.2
